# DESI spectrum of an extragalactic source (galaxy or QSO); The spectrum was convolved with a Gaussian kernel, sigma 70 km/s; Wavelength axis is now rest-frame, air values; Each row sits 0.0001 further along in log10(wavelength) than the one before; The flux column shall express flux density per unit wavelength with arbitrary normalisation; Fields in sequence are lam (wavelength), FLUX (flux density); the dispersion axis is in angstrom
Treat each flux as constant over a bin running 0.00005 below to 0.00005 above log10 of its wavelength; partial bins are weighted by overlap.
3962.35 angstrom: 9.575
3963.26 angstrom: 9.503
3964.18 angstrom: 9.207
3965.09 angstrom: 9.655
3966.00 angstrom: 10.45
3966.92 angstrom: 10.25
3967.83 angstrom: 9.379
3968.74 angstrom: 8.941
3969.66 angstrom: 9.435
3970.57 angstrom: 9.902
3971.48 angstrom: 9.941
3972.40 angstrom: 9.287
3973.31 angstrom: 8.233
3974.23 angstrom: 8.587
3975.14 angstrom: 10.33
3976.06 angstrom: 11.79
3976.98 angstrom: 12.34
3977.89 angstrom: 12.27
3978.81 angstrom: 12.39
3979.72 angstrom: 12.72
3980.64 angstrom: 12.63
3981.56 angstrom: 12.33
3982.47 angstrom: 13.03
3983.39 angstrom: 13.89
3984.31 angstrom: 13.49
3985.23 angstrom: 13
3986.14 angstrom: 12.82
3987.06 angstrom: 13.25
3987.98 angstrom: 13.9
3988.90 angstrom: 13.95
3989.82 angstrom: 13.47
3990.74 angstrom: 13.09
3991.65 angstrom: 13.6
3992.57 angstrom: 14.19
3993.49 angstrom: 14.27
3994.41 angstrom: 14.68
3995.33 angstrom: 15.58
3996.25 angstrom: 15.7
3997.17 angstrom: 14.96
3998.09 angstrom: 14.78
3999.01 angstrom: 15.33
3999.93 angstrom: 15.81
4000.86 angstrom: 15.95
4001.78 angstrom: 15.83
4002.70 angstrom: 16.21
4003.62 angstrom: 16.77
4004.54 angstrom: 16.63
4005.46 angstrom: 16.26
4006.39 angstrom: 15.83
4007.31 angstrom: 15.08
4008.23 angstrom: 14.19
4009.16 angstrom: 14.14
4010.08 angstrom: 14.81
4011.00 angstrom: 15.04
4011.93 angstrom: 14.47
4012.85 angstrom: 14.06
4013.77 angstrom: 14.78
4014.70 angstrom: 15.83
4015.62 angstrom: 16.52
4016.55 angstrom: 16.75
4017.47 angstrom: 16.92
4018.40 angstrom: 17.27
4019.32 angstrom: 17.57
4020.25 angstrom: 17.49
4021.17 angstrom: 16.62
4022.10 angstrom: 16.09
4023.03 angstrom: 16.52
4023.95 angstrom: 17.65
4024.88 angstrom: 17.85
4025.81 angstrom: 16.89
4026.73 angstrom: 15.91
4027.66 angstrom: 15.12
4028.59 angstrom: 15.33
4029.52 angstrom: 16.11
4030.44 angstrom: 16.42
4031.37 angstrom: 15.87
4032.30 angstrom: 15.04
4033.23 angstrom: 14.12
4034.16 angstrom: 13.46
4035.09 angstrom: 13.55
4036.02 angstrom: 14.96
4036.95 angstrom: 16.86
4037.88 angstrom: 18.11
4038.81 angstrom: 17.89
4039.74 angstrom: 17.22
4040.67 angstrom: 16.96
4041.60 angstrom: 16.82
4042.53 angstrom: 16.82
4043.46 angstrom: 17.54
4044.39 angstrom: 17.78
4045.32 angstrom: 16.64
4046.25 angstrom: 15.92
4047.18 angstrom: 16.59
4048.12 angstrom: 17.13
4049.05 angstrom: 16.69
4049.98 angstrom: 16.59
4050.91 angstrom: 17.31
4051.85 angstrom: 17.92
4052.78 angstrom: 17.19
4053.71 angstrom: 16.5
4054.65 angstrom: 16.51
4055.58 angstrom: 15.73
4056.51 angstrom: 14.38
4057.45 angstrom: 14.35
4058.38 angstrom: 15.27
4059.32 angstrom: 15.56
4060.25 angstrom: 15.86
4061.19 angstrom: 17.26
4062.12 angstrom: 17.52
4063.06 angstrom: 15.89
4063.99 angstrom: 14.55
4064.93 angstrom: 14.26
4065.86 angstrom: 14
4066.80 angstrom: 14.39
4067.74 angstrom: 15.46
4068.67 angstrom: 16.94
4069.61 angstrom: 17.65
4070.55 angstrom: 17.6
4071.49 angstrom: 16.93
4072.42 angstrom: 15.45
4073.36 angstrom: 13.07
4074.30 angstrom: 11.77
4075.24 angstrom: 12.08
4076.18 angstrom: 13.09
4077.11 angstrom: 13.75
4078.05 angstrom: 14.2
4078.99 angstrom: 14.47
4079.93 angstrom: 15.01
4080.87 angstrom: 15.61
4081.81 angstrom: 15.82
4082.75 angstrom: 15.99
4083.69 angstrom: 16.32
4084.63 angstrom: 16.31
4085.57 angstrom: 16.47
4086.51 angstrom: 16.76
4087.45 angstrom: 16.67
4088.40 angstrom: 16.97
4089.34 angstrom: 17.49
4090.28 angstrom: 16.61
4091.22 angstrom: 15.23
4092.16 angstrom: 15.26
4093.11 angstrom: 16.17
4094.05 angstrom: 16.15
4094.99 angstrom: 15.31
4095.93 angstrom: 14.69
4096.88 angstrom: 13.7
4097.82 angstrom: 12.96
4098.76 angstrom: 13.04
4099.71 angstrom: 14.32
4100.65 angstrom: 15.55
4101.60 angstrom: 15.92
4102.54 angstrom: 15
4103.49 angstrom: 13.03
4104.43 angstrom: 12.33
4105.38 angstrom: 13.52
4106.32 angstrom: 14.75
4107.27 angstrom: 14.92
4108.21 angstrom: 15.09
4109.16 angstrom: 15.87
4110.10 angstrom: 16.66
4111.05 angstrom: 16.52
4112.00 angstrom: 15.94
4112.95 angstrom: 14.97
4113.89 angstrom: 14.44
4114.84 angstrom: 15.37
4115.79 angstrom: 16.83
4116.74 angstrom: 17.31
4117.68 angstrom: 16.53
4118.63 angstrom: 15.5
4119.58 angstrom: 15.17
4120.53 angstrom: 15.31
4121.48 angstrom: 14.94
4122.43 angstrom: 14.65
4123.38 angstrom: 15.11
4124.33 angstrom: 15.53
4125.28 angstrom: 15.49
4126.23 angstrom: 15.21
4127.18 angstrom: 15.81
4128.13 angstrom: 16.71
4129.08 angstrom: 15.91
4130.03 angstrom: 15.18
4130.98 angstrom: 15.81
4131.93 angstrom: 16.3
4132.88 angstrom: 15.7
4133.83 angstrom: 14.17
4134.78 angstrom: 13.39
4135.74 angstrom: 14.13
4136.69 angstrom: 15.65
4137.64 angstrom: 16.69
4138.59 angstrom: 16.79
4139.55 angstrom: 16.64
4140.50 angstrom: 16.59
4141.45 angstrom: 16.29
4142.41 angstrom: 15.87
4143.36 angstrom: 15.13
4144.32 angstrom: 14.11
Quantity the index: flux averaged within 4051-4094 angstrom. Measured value 15.6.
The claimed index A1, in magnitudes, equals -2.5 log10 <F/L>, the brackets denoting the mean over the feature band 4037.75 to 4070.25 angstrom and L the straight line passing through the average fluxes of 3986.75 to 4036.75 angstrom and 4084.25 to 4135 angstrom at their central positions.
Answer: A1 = -0.07 mag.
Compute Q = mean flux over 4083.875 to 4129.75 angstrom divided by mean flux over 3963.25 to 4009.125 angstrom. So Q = 1.19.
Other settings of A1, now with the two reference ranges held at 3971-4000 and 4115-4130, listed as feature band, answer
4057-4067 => -0.07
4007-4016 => -0.11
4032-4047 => -0.16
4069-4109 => 0.00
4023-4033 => -0.17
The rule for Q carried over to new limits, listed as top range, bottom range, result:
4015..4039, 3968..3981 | 1.53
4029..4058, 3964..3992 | 1.41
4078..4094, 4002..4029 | 1.00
